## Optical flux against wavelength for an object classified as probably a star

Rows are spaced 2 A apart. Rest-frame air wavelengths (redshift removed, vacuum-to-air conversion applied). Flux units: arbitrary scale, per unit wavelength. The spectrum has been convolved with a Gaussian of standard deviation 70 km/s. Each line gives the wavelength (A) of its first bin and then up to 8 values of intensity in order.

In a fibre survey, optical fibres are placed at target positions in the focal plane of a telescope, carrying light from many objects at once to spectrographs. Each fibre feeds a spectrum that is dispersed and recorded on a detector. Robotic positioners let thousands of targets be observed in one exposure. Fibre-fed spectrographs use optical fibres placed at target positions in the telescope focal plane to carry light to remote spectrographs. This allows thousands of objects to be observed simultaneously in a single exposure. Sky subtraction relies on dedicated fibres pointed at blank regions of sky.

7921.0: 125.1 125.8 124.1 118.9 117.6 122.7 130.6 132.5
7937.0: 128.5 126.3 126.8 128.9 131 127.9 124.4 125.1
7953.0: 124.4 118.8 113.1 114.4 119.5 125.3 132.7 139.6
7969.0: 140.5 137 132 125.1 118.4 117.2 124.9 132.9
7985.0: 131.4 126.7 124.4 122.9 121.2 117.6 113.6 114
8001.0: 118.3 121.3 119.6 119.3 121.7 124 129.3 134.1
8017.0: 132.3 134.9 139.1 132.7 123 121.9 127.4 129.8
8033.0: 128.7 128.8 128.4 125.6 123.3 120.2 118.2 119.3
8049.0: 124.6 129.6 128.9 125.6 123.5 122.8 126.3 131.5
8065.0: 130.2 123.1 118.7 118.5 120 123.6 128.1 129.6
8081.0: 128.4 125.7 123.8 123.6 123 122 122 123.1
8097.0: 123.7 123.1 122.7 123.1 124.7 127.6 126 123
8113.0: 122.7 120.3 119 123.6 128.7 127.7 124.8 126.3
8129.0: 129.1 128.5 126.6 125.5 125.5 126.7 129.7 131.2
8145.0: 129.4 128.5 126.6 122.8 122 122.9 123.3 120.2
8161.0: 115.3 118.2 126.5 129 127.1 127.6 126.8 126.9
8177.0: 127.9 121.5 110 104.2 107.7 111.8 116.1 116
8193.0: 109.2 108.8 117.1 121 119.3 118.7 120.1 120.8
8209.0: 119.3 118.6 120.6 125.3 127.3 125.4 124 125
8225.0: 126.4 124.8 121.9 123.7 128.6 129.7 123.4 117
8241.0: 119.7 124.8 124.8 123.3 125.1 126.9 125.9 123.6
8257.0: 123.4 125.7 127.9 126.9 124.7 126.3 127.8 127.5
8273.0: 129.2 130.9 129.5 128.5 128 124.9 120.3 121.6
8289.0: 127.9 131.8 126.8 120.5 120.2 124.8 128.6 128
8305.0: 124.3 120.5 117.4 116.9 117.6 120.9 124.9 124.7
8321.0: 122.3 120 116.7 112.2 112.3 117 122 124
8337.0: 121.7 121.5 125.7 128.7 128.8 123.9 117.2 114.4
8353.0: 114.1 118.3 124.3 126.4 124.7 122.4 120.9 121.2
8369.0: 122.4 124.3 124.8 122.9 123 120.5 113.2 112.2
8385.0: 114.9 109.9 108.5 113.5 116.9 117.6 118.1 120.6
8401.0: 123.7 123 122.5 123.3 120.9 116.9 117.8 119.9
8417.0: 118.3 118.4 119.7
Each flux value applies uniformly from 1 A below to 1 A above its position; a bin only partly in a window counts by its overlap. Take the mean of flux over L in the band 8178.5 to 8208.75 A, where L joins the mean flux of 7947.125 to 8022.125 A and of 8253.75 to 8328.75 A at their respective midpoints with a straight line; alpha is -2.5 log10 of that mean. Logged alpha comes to 0.09 mag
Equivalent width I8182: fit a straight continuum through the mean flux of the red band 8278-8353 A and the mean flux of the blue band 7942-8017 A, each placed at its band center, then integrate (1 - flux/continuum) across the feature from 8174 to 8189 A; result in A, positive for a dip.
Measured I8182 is 0.9 A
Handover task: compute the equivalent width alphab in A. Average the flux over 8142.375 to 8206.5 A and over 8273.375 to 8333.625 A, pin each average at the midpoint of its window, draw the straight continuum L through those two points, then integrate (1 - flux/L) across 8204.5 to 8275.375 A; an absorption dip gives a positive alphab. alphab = -1.7 A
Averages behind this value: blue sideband 120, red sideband 123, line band 125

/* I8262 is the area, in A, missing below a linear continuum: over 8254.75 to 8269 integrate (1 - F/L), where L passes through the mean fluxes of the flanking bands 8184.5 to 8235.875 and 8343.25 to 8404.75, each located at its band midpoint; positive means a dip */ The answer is -0.7 A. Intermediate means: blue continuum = 120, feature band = 126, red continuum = 120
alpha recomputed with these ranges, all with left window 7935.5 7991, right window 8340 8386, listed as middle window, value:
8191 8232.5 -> 0.022 mag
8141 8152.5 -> -0.030 mag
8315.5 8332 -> 0.027 mag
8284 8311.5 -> -0.014 mag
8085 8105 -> 0.015 mag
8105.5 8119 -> 0.012 mag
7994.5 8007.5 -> 0.075 mag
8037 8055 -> 0.012 mag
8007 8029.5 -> -0.025 mag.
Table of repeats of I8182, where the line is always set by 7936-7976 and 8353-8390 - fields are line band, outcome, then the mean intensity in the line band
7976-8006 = 1.1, 122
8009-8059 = -0.5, 127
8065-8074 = 0.3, 121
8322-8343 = 0.1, 120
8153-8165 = 0.3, 121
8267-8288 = -1.0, 127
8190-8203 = 0.8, 116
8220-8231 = -0.2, 124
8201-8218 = 0.2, 121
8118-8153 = -0.9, 127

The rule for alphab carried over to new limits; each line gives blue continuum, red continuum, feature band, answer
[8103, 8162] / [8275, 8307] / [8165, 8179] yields -0.20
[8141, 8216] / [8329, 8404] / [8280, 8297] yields -0.65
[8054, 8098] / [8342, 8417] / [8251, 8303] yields -2.04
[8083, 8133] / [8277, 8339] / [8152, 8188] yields 0.94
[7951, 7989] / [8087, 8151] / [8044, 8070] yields 0.18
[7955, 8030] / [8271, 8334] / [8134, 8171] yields -0.27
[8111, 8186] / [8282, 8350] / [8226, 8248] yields -0.15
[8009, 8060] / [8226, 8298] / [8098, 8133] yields 0.43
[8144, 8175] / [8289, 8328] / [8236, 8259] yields -0.08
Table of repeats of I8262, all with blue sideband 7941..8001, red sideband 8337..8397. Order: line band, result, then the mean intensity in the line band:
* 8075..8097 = -0.2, 125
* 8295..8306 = -0.4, 125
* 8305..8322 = 0.0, 121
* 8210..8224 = -0.2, 124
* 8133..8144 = -0.4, 128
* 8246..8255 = -0.3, 125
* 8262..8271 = -0.4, 127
